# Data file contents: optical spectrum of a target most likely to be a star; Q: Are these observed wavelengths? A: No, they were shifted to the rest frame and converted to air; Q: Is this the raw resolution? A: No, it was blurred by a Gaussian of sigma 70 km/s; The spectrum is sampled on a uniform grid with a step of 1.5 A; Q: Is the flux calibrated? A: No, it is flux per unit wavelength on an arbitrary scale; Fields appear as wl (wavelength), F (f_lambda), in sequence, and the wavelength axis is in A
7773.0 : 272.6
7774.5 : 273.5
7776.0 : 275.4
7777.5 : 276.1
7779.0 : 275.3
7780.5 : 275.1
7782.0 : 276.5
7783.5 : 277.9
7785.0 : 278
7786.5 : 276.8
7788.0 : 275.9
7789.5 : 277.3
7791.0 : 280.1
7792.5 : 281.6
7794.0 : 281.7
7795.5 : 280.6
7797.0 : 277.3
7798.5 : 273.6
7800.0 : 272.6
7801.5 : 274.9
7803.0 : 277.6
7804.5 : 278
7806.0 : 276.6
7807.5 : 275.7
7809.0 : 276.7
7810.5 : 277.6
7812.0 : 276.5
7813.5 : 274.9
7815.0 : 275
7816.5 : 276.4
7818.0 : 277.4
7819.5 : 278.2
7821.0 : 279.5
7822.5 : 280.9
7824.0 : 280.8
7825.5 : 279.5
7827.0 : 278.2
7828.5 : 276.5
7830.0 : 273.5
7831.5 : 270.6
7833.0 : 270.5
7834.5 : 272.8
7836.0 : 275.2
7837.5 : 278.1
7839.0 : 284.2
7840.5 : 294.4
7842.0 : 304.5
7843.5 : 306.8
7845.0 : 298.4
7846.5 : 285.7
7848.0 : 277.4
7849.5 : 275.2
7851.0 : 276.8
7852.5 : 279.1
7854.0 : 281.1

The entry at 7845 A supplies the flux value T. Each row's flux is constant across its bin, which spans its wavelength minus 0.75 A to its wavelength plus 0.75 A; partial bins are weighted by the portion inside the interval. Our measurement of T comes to 298.4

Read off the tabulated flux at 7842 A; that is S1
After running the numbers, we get 304.5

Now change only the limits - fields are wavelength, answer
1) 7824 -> 280.8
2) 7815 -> 275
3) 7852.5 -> 279.1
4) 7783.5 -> 277.9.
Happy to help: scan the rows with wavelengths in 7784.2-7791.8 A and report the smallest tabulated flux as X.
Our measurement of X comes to 275.9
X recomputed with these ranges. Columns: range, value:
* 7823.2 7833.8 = 270.5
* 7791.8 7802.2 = 272.6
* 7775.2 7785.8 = 275.1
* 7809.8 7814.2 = 274.9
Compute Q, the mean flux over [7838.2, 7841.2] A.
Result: 289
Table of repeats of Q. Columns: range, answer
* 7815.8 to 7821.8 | 278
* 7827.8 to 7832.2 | 274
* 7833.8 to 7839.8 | 278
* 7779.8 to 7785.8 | 277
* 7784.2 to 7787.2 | 277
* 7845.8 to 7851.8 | 279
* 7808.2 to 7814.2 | 276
